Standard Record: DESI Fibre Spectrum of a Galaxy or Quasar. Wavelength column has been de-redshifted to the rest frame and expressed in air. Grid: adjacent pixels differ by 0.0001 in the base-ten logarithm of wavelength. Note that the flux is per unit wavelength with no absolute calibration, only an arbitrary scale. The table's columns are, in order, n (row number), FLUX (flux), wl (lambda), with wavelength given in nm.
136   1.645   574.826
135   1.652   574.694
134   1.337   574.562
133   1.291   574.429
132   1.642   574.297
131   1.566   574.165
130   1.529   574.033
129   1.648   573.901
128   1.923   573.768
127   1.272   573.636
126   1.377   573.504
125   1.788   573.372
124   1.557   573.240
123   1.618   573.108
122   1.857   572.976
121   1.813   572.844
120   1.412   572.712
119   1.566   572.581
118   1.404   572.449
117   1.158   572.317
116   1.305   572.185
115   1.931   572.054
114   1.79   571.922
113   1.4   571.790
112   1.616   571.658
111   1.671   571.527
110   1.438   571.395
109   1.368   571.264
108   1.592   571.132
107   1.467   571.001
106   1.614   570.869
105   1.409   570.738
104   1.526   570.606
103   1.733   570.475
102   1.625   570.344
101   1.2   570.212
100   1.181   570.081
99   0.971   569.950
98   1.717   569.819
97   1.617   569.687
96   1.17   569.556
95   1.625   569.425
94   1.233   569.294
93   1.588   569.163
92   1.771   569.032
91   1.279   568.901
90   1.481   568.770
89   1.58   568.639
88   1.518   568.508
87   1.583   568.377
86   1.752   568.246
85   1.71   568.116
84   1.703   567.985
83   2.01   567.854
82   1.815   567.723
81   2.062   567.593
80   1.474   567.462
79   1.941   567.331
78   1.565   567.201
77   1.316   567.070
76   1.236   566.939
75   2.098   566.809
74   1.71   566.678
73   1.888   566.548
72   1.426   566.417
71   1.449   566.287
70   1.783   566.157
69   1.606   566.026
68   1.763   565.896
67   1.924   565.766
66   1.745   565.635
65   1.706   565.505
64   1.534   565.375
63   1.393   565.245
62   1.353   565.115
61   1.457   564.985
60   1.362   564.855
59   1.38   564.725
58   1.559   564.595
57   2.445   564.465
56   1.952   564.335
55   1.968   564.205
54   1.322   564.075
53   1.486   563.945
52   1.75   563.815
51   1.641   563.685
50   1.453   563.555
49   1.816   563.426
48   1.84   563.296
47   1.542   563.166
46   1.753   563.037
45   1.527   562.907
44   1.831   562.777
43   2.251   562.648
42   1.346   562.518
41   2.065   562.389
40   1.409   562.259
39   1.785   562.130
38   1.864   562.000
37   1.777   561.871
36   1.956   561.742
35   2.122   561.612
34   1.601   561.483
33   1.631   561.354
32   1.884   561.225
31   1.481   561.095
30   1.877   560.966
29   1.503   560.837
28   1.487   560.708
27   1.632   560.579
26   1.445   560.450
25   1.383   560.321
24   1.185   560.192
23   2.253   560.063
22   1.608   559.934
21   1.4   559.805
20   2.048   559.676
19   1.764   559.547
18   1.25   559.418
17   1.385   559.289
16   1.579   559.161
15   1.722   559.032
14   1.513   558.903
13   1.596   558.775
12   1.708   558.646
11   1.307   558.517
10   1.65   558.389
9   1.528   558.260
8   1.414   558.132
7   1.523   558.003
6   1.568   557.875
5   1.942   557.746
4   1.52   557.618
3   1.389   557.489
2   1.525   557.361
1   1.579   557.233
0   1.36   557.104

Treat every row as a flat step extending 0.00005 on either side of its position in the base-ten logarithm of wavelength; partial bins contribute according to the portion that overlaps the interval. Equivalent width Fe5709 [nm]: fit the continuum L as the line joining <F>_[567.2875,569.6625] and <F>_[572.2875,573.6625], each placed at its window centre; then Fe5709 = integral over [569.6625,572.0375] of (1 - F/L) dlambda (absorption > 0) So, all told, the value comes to 0.12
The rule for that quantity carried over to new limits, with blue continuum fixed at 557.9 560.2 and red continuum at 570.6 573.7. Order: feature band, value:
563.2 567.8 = -0.290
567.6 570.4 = 0.021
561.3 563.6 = -0.263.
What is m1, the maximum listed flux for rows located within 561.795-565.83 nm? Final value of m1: 2.445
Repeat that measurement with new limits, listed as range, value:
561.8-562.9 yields 2.251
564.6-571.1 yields 2.098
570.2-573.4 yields 1.931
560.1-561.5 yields 1.884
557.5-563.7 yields 2.253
